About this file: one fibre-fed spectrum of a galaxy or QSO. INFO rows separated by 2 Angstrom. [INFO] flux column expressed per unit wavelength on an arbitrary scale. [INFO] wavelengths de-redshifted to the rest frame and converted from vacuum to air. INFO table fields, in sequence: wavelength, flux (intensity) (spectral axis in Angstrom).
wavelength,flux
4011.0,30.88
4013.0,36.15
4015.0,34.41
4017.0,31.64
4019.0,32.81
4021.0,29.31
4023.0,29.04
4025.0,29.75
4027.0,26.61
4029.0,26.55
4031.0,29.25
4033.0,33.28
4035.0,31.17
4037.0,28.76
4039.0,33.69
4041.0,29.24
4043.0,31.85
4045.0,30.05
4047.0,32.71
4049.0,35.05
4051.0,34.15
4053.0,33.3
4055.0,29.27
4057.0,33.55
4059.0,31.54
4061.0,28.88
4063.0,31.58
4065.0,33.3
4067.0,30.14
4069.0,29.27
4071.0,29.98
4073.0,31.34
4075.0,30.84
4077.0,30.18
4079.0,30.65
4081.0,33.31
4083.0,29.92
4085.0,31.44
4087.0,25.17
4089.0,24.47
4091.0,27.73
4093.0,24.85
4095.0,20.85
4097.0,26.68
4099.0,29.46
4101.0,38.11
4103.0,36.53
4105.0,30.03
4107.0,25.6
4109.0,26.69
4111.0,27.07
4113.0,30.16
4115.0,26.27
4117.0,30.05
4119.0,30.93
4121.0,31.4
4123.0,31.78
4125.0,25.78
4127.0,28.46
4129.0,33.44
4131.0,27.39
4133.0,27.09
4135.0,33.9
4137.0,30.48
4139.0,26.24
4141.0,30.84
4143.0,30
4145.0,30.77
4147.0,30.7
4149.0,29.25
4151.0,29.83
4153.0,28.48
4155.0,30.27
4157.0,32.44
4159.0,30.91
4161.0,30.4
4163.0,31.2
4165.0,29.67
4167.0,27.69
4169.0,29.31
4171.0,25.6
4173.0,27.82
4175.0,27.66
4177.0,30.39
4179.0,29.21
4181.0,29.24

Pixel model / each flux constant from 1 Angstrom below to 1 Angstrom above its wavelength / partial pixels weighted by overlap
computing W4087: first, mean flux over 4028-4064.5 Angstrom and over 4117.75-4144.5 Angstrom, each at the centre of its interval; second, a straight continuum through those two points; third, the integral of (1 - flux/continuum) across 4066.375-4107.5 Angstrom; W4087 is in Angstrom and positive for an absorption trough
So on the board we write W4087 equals 1.7 Angstrom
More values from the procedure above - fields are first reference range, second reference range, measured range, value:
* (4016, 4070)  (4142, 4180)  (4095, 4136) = 0.64 Angstrom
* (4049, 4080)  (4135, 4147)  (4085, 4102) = 1.89 Angstrom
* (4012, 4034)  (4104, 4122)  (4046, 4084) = -2.17 Angstrom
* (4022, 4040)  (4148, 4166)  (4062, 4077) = -0.47 Angstrom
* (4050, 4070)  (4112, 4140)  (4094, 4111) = 0.62 Angstrom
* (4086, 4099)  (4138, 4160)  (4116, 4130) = -1.23 Angstrom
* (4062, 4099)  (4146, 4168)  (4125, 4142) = 0.14 Angstrom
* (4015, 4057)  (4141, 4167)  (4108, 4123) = 0.67 Angstrom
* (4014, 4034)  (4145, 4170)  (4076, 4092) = 0.56 Angstrom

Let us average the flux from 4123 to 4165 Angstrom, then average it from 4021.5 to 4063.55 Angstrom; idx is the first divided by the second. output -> 0.97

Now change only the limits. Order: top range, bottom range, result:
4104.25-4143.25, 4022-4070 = 0.94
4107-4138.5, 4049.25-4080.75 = 0.93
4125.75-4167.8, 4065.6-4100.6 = 1.04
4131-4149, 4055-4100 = 1.02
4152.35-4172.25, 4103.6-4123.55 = 1.02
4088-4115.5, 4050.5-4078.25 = 0.90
